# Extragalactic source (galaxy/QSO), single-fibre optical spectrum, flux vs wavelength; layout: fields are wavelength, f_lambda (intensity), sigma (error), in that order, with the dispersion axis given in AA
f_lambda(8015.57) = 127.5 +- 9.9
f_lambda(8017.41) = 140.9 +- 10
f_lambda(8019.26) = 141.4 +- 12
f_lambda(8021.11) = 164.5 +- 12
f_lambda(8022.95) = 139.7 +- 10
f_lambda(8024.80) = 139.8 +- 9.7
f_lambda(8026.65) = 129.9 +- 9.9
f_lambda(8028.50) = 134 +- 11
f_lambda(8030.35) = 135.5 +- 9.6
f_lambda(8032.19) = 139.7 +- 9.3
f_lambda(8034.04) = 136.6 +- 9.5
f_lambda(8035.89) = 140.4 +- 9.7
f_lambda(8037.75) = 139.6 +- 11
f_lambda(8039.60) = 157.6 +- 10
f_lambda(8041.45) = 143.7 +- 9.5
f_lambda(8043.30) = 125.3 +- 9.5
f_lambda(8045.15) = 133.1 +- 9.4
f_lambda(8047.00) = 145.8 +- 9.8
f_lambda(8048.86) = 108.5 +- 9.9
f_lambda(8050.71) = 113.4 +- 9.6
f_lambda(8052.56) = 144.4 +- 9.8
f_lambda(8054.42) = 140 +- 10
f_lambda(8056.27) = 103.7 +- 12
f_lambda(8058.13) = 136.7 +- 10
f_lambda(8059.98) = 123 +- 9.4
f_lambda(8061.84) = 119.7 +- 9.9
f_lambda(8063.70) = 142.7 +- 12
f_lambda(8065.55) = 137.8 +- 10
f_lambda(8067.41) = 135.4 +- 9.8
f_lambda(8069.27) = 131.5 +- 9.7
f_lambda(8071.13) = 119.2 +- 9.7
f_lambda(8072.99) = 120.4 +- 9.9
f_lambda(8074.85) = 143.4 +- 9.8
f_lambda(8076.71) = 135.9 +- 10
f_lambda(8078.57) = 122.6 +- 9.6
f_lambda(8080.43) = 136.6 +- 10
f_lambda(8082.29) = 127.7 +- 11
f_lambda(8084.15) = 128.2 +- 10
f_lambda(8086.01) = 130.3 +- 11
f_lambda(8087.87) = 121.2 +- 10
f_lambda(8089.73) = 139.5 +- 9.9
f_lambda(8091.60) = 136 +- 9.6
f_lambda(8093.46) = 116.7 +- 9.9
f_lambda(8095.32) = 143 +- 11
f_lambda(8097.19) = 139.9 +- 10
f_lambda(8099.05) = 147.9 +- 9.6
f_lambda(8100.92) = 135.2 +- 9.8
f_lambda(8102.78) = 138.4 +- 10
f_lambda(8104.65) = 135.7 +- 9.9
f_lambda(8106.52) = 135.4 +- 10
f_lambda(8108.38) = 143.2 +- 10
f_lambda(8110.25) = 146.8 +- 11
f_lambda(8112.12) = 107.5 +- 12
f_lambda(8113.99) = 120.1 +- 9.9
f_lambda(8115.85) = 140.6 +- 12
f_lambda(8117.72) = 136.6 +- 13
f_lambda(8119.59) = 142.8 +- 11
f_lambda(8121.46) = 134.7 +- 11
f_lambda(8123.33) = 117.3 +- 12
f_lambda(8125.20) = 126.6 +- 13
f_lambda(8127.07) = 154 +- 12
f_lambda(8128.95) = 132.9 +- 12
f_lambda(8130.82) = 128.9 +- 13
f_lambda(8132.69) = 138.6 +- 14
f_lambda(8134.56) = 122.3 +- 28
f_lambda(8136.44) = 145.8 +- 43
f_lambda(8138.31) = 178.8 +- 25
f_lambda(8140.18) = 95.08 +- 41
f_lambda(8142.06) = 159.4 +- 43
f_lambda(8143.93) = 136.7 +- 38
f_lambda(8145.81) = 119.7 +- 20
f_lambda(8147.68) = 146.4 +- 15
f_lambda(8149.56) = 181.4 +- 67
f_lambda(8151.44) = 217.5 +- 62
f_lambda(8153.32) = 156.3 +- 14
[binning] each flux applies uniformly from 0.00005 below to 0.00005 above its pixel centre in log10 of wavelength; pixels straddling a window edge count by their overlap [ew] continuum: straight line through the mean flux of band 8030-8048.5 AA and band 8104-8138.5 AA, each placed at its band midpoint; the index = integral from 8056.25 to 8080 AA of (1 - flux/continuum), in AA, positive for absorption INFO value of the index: 1.4 AA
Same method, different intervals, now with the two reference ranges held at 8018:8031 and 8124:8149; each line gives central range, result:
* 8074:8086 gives 0.61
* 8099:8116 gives 0.54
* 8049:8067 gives 1.48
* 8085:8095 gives 0.68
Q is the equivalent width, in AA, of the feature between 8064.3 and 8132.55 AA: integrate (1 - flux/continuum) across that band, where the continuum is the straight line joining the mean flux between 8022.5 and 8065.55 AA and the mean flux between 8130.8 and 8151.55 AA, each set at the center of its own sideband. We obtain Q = 3.5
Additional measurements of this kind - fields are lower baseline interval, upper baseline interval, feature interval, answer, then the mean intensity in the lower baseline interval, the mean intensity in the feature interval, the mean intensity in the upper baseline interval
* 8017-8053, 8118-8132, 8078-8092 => 0.6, 138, 130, 134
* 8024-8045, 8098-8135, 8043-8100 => 2.4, 138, 131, 134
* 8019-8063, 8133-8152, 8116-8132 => 1.3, 135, 135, 149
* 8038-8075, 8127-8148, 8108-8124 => 0.4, 131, 132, 137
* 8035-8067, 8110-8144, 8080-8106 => 0.0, 133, 134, 135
